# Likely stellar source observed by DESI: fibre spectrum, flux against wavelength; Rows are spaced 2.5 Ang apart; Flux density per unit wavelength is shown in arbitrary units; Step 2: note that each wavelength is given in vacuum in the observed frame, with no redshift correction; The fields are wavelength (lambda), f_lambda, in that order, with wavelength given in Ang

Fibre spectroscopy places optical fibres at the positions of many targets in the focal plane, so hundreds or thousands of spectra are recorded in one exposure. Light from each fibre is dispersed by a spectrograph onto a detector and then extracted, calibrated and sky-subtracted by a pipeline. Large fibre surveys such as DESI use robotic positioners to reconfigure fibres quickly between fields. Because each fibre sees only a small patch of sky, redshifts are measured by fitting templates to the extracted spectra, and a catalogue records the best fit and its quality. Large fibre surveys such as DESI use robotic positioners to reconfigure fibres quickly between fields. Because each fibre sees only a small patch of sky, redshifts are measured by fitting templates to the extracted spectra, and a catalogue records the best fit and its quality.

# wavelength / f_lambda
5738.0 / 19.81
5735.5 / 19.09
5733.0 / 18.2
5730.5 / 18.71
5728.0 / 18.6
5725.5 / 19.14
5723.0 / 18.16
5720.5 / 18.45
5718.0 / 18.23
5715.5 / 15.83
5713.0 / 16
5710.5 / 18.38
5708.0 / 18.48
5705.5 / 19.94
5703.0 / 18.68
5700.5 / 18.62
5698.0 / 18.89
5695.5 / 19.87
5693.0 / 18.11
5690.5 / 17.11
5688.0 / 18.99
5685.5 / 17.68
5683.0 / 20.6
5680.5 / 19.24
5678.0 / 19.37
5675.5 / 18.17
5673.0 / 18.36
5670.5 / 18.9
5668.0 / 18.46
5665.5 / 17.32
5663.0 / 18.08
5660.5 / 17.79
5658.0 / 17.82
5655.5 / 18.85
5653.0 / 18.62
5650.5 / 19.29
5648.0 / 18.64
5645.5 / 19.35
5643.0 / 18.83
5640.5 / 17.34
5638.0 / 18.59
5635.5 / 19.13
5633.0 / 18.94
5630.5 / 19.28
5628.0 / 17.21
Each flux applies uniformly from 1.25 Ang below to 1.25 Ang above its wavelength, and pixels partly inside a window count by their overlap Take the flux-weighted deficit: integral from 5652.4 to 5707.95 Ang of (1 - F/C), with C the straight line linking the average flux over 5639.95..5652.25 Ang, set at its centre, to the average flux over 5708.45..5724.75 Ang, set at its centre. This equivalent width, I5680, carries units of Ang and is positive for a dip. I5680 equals -1.3 Ang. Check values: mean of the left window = 18.8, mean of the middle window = 18.6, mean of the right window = 17.6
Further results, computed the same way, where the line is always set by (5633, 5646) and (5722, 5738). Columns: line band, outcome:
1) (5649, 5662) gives 0.13 Ang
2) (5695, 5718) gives 0.58 Ang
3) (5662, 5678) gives 0.31 Ang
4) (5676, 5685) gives -0.36 Ang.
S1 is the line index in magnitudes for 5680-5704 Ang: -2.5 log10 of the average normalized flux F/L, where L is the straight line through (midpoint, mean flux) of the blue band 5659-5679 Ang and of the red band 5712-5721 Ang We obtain -0.06 mag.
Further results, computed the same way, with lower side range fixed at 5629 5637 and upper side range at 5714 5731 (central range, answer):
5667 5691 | -0.011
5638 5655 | 0.013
